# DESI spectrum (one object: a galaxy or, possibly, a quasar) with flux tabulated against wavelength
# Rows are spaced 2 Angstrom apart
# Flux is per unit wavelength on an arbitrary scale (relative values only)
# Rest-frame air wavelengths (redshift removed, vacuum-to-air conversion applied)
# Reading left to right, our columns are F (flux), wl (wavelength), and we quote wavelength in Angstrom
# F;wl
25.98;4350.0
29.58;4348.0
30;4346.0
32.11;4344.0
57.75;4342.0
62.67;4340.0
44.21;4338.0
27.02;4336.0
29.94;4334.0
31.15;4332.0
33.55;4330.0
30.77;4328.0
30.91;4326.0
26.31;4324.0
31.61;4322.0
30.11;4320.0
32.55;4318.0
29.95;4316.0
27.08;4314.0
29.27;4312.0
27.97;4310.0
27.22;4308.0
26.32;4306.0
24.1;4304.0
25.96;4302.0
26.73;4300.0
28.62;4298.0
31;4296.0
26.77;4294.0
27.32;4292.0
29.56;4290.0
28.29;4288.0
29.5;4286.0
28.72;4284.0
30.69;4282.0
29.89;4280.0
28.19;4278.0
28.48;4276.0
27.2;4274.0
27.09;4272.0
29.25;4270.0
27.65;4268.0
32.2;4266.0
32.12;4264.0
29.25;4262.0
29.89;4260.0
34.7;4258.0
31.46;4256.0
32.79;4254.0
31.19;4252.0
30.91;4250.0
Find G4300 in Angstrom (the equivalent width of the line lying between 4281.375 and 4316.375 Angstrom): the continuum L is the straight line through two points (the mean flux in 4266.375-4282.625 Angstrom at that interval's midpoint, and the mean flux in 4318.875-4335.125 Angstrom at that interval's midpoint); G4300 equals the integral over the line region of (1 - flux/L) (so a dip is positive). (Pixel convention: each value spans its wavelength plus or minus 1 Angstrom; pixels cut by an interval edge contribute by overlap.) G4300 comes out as 1.8 Angstrom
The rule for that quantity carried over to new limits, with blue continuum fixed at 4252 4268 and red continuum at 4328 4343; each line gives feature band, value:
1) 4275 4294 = 3.0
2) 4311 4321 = 2.2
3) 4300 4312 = 3.3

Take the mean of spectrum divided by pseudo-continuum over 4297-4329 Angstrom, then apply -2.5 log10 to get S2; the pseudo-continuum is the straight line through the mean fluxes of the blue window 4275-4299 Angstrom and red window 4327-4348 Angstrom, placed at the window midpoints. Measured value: 0.17 mag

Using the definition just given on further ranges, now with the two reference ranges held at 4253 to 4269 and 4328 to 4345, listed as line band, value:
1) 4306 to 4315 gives 0.30 mag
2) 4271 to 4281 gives 0.17 mag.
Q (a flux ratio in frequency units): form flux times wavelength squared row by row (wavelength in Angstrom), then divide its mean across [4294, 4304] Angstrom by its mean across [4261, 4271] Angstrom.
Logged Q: 0.9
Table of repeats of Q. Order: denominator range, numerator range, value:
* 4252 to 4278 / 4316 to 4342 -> 1.20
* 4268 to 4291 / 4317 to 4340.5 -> 1.20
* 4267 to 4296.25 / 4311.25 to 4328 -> 1.06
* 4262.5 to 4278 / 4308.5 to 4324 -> 1.04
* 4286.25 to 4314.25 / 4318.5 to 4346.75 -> 1.31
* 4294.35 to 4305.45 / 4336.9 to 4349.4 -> 1.58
